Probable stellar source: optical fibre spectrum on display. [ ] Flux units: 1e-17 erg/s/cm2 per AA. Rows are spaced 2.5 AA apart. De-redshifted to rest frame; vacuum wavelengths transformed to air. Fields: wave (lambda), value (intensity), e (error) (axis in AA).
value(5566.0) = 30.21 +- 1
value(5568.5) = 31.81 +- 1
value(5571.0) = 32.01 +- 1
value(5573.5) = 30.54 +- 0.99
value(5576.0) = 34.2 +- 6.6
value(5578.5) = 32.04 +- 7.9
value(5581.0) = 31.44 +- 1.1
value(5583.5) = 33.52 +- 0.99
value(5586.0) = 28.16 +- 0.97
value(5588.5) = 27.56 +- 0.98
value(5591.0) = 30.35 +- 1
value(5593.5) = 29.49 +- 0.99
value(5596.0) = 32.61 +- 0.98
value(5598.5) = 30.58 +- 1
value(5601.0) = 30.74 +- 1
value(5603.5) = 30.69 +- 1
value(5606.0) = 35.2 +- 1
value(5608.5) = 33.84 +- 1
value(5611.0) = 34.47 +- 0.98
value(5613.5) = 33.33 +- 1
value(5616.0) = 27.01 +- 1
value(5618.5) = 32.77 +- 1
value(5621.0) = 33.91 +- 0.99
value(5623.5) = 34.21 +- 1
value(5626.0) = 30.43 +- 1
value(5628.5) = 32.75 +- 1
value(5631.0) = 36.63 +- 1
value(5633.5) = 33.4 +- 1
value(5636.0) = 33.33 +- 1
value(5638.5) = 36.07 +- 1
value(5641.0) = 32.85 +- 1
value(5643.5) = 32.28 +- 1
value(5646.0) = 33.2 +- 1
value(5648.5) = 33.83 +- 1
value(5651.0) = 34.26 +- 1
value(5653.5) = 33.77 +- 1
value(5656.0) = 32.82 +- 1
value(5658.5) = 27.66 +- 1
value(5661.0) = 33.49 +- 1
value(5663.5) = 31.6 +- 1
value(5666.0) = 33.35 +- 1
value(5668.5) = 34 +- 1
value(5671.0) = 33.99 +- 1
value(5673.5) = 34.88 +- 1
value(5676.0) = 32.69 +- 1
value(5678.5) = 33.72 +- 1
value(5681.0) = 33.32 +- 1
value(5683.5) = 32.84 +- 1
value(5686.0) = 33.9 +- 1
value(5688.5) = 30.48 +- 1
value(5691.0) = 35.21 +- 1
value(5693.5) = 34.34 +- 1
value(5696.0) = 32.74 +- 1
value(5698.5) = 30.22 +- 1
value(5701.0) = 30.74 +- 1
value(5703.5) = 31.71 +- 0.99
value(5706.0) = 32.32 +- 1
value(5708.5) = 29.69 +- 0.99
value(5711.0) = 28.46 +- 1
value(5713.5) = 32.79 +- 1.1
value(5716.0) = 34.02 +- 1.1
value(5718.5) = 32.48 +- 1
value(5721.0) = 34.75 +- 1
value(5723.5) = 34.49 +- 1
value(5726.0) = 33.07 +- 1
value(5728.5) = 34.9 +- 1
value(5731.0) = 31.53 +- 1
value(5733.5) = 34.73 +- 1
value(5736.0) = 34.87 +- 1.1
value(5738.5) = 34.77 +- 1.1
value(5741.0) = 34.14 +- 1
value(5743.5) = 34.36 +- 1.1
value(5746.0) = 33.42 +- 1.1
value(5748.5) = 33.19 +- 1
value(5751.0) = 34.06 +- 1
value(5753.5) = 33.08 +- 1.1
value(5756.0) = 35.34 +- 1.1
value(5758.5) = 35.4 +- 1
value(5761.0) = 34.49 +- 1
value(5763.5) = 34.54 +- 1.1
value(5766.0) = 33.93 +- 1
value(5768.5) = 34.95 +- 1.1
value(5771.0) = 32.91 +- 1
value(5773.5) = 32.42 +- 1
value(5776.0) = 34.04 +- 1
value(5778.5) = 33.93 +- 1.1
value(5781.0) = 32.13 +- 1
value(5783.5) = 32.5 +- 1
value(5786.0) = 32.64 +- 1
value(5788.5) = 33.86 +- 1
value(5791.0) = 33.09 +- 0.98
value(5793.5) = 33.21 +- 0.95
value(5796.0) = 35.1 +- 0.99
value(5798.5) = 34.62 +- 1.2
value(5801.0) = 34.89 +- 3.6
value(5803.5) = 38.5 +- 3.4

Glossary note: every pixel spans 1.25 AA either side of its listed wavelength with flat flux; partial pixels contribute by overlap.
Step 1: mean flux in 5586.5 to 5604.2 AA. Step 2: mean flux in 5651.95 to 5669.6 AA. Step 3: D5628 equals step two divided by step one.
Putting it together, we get 1.1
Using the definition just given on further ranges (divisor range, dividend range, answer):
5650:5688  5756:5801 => 1.02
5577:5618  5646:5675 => 1.05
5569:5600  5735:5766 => 1.10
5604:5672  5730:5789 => 1.02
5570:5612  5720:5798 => 1.07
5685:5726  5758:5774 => 1.05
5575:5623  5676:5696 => 1.05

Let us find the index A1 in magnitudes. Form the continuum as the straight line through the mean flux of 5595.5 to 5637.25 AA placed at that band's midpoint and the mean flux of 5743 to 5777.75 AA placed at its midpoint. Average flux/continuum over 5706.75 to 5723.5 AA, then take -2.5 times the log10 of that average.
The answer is 0.05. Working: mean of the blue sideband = 32.7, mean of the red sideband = 34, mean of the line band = 32.2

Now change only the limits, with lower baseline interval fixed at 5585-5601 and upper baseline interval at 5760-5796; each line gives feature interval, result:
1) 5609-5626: -0.074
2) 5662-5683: -0.066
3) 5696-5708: 0.025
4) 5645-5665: -0.050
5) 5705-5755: -0.023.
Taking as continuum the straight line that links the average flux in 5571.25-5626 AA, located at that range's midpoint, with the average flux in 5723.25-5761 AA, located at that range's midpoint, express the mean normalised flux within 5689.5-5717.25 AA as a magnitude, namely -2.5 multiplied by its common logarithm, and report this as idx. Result 0.05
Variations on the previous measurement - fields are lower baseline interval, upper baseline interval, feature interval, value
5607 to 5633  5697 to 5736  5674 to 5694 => -0.02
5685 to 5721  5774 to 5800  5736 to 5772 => -0.04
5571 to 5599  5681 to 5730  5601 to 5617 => -0.04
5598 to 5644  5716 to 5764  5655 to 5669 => 0.04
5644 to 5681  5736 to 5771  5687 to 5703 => 0.04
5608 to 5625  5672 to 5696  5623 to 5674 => -0.01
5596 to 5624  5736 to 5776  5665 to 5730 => 0.02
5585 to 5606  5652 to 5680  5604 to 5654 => -0.06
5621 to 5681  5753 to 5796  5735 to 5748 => -0.02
